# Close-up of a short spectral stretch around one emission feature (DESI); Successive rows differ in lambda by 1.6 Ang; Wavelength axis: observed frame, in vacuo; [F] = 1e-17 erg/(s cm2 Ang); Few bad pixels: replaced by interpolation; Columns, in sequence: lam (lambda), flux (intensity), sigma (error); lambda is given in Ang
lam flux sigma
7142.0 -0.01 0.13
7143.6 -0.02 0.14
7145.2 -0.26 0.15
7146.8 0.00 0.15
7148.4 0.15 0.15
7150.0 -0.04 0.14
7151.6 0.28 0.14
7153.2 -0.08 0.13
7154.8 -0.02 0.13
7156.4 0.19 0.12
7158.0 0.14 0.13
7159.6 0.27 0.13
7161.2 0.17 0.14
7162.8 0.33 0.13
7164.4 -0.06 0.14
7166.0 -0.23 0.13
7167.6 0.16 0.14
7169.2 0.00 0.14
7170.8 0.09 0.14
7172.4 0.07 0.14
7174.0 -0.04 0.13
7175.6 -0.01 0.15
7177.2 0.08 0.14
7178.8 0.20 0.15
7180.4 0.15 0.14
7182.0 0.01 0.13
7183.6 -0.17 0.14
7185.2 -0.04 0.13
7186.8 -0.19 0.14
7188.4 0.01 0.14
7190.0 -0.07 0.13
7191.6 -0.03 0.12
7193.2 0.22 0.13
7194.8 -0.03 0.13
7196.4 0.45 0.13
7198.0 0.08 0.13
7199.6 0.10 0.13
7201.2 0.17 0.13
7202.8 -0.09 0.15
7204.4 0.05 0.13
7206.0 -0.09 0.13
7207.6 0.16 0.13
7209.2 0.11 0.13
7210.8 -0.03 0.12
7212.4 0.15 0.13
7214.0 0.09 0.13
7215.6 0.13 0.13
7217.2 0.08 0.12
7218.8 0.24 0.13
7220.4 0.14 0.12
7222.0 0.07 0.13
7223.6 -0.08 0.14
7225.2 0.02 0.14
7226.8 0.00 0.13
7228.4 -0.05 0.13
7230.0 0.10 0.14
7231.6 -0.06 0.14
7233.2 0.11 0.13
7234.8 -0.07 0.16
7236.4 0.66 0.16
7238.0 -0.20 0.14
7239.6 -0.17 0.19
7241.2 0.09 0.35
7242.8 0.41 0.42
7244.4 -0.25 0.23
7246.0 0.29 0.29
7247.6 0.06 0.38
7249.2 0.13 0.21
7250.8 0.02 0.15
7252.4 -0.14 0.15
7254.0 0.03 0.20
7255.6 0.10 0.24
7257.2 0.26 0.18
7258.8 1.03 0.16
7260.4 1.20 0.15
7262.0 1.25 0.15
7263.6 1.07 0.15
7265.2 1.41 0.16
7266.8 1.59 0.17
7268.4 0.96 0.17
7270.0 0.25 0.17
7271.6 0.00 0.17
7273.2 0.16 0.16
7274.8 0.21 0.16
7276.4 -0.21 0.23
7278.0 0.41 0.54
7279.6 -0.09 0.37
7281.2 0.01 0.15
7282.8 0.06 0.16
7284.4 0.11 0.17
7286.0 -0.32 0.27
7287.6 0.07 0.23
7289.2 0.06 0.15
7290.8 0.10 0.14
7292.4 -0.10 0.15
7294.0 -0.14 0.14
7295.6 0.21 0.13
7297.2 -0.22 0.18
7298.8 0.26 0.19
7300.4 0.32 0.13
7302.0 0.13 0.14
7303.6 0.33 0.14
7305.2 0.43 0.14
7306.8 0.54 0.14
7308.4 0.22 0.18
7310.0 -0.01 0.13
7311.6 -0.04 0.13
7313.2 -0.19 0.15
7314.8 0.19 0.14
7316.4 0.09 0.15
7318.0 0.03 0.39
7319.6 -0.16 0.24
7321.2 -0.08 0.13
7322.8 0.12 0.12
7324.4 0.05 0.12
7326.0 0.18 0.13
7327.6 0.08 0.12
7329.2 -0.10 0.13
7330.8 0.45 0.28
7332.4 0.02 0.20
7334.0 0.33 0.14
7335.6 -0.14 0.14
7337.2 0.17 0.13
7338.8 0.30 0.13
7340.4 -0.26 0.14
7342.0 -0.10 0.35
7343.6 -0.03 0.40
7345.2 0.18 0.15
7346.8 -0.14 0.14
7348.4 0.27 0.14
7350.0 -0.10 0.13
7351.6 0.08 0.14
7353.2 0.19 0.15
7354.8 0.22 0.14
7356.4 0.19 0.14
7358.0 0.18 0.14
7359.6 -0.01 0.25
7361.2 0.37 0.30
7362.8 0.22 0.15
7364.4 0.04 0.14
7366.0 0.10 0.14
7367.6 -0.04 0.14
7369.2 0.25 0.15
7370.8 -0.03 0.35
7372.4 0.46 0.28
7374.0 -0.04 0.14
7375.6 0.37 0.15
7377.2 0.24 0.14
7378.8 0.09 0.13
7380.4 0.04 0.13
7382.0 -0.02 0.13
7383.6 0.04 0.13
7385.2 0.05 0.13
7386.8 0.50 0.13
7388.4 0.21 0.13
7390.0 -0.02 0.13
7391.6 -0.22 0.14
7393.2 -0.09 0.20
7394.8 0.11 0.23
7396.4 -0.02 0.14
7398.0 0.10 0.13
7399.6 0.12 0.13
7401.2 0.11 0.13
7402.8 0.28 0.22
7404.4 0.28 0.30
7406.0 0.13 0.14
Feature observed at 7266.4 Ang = [O II]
